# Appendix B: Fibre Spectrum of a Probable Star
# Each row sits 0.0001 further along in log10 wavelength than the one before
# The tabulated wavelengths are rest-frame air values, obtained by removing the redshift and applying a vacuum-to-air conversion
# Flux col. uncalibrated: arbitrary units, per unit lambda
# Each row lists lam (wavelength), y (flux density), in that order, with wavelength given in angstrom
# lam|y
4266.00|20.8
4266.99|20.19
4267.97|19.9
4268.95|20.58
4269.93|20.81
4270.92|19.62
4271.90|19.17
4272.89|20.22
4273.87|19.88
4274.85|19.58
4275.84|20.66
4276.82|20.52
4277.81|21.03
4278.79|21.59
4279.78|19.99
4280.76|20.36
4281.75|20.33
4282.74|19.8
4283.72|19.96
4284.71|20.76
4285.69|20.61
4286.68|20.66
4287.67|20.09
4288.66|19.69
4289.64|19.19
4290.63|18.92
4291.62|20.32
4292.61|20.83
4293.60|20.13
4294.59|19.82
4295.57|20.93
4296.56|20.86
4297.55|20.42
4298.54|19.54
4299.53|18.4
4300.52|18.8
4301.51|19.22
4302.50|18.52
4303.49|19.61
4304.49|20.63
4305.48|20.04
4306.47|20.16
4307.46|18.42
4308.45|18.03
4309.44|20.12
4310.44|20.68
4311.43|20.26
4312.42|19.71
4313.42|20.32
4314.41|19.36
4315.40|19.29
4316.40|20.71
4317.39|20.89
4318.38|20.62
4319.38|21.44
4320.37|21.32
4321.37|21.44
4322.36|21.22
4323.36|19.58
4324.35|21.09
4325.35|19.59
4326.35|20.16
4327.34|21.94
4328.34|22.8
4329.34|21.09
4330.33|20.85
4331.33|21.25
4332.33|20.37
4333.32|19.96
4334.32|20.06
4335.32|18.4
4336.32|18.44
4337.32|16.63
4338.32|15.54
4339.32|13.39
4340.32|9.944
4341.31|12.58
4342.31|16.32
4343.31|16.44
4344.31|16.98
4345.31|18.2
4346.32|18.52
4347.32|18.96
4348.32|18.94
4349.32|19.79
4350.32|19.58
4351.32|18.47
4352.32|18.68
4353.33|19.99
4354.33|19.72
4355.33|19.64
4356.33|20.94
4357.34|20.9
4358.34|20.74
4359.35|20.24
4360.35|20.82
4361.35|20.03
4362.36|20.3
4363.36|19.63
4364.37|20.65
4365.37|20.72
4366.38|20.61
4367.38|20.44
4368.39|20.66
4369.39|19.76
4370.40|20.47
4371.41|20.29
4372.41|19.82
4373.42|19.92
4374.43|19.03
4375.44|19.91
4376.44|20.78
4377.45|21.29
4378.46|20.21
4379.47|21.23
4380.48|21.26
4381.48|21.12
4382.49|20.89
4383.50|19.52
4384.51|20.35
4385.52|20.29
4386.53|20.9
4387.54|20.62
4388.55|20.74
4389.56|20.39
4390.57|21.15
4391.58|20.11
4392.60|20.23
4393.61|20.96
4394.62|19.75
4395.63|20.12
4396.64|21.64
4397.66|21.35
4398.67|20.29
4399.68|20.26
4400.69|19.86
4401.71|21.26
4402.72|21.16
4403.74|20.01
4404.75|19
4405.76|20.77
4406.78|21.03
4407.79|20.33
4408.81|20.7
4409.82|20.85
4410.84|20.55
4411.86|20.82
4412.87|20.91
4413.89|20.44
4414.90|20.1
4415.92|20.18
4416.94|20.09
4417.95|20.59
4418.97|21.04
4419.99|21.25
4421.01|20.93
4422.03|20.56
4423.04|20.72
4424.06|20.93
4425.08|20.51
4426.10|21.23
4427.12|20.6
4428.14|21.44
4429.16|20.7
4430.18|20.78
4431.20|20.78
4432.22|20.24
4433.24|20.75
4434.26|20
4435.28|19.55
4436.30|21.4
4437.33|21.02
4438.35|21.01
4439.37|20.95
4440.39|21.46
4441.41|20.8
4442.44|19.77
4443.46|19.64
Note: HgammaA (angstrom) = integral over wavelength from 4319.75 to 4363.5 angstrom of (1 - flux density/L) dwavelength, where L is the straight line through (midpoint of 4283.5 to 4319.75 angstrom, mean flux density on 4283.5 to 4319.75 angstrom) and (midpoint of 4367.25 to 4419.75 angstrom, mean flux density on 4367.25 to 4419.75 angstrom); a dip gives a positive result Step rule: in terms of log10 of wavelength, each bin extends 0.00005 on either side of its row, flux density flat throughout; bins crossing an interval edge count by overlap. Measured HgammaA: 2.3 angstrom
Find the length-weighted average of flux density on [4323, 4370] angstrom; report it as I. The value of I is 19.2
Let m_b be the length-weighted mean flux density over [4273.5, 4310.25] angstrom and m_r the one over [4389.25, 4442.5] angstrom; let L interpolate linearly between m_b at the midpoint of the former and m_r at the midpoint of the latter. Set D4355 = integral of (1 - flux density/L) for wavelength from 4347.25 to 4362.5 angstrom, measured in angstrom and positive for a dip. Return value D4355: 0.3 angstrom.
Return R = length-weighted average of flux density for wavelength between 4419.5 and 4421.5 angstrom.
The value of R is 21.1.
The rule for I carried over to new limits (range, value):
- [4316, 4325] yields 20.9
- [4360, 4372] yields 20.4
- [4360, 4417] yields 20.5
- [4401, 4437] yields 20.6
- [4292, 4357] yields 19.3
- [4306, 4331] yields 20.5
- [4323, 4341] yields 18.9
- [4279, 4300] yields 20.1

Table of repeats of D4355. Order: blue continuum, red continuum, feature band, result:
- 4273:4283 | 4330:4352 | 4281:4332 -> -2.9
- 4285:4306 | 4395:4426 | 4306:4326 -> -0.2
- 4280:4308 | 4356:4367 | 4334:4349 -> 2.7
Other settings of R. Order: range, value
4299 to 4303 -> 18.8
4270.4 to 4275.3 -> 19.7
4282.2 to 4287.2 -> 20.4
